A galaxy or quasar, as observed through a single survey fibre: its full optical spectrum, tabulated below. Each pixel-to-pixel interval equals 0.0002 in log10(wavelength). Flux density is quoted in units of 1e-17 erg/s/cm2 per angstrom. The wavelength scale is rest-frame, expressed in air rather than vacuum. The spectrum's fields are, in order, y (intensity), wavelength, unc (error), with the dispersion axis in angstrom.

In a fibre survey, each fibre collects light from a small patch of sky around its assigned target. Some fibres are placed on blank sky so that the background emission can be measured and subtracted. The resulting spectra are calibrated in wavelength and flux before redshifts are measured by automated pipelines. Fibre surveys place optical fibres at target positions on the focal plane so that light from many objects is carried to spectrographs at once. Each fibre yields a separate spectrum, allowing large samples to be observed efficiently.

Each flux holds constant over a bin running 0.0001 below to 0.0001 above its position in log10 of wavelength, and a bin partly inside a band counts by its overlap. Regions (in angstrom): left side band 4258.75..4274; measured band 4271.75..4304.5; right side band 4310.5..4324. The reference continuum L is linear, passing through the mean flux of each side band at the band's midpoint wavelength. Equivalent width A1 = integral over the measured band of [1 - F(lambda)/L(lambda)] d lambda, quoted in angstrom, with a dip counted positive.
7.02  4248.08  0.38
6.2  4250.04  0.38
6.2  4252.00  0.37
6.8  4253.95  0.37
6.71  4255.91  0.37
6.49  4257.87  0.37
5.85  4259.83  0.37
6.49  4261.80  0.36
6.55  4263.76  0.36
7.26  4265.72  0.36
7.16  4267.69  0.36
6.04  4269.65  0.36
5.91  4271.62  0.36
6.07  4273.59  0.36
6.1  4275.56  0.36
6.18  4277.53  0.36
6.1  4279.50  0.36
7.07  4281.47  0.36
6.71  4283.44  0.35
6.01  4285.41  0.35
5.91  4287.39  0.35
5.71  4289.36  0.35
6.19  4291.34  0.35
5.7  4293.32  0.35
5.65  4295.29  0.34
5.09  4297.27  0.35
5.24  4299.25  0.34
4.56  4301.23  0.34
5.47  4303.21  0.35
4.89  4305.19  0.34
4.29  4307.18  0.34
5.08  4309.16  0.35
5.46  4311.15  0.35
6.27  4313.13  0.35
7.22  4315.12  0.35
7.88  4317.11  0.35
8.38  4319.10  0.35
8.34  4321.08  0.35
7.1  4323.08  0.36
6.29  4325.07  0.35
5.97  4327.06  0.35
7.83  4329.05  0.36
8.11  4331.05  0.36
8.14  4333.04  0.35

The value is 4.5 angstrom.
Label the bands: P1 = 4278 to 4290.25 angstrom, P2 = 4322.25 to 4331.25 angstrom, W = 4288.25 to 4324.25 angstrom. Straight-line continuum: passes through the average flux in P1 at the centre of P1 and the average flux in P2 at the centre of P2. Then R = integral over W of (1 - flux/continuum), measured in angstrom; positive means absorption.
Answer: 3.3 angstrom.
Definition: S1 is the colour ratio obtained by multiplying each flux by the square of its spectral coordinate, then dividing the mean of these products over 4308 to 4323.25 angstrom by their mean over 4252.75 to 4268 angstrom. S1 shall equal 1.1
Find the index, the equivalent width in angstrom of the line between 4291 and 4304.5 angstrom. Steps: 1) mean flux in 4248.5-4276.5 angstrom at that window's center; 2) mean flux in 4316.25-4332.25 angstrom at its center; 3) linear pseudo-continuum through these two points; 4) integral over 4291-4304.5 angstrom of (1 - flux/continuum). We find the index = 3.2 angstrom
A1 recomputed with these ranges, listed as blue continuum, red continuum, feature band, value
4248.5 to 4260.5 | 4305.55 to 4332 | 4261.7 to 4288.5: 0.5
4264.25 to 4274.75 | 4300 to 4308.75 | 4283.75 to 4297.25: -0.9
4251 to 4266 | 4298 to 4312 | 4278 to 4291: -1.3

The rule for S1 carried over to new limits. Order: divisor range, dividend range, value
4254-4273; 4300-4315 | 0.83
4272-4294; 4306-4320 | 1.04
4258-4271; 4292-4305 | 0.82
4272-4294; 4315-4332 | 1.24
